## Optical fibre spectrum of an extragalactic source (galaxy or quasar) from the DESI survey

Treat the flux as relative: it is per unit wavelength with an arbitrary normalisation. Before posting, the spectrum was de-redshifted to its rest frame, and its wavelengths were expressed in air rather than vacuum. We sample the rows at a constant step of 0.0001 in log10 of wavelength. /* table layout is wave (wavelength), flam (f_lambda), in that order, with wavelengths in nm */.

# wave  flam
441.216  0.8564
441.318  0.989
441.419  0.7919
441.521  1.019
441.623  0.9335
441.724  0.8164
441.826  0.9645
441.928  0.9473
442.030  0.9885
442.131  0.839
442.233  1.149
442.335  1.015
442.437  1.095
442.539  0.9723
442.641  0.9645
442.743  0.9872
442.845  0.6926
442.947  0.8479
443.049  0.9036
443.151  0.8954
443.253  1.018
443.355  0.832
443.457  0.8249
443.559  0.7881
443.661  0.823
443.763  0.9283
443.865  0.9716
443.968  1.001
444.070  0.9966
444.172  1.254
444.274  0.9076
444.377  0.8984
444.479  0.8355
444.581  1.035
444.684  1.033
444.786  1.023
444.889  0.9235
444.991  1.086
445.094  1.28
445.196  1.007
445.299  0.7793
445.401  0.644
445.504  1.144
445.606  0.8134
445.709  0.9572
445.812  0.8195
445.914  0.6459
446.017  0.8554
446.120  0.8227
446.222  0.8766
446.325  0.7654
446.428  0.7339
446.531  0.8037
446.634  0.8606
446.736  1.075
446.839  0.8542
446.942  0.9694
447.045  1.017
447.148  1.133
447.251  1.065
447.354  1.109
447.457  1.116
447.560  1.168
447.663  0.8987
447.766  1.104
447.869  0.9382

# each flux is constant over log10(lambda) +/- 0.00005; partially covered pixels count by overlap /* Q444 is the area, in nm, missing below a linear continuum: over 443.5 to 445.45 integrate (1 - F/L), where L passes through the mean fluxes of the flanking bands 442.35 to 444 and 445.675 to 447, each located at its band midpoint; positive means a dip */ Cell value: -0.16 nm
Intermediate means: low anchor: 0.91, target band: 0.959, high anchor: 0.849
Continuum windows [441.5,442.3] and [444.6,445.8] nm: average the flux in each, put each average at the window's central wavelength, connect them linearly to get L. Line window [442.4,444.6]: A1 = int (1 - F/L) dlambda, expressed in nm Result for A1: 0.08 nm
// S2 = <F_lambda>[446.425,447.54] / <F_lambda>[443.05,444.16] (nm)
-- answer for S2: 1.08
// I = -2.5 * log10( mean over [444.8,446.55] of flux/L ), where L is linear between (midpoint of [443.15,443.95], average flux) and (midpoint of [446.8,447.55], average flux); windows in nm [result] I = 0.11 mag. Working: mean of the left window 0.889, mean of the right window 1.05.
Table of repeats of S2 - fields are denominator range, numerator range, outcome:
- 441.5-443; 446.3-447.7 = 1.03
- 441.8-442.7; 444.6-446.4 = 0.92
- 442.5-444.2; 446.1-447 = 0.94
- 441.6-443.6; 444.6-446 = 1.01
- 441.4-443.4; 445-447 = 0.94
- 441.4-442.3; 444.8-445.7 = 1.02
